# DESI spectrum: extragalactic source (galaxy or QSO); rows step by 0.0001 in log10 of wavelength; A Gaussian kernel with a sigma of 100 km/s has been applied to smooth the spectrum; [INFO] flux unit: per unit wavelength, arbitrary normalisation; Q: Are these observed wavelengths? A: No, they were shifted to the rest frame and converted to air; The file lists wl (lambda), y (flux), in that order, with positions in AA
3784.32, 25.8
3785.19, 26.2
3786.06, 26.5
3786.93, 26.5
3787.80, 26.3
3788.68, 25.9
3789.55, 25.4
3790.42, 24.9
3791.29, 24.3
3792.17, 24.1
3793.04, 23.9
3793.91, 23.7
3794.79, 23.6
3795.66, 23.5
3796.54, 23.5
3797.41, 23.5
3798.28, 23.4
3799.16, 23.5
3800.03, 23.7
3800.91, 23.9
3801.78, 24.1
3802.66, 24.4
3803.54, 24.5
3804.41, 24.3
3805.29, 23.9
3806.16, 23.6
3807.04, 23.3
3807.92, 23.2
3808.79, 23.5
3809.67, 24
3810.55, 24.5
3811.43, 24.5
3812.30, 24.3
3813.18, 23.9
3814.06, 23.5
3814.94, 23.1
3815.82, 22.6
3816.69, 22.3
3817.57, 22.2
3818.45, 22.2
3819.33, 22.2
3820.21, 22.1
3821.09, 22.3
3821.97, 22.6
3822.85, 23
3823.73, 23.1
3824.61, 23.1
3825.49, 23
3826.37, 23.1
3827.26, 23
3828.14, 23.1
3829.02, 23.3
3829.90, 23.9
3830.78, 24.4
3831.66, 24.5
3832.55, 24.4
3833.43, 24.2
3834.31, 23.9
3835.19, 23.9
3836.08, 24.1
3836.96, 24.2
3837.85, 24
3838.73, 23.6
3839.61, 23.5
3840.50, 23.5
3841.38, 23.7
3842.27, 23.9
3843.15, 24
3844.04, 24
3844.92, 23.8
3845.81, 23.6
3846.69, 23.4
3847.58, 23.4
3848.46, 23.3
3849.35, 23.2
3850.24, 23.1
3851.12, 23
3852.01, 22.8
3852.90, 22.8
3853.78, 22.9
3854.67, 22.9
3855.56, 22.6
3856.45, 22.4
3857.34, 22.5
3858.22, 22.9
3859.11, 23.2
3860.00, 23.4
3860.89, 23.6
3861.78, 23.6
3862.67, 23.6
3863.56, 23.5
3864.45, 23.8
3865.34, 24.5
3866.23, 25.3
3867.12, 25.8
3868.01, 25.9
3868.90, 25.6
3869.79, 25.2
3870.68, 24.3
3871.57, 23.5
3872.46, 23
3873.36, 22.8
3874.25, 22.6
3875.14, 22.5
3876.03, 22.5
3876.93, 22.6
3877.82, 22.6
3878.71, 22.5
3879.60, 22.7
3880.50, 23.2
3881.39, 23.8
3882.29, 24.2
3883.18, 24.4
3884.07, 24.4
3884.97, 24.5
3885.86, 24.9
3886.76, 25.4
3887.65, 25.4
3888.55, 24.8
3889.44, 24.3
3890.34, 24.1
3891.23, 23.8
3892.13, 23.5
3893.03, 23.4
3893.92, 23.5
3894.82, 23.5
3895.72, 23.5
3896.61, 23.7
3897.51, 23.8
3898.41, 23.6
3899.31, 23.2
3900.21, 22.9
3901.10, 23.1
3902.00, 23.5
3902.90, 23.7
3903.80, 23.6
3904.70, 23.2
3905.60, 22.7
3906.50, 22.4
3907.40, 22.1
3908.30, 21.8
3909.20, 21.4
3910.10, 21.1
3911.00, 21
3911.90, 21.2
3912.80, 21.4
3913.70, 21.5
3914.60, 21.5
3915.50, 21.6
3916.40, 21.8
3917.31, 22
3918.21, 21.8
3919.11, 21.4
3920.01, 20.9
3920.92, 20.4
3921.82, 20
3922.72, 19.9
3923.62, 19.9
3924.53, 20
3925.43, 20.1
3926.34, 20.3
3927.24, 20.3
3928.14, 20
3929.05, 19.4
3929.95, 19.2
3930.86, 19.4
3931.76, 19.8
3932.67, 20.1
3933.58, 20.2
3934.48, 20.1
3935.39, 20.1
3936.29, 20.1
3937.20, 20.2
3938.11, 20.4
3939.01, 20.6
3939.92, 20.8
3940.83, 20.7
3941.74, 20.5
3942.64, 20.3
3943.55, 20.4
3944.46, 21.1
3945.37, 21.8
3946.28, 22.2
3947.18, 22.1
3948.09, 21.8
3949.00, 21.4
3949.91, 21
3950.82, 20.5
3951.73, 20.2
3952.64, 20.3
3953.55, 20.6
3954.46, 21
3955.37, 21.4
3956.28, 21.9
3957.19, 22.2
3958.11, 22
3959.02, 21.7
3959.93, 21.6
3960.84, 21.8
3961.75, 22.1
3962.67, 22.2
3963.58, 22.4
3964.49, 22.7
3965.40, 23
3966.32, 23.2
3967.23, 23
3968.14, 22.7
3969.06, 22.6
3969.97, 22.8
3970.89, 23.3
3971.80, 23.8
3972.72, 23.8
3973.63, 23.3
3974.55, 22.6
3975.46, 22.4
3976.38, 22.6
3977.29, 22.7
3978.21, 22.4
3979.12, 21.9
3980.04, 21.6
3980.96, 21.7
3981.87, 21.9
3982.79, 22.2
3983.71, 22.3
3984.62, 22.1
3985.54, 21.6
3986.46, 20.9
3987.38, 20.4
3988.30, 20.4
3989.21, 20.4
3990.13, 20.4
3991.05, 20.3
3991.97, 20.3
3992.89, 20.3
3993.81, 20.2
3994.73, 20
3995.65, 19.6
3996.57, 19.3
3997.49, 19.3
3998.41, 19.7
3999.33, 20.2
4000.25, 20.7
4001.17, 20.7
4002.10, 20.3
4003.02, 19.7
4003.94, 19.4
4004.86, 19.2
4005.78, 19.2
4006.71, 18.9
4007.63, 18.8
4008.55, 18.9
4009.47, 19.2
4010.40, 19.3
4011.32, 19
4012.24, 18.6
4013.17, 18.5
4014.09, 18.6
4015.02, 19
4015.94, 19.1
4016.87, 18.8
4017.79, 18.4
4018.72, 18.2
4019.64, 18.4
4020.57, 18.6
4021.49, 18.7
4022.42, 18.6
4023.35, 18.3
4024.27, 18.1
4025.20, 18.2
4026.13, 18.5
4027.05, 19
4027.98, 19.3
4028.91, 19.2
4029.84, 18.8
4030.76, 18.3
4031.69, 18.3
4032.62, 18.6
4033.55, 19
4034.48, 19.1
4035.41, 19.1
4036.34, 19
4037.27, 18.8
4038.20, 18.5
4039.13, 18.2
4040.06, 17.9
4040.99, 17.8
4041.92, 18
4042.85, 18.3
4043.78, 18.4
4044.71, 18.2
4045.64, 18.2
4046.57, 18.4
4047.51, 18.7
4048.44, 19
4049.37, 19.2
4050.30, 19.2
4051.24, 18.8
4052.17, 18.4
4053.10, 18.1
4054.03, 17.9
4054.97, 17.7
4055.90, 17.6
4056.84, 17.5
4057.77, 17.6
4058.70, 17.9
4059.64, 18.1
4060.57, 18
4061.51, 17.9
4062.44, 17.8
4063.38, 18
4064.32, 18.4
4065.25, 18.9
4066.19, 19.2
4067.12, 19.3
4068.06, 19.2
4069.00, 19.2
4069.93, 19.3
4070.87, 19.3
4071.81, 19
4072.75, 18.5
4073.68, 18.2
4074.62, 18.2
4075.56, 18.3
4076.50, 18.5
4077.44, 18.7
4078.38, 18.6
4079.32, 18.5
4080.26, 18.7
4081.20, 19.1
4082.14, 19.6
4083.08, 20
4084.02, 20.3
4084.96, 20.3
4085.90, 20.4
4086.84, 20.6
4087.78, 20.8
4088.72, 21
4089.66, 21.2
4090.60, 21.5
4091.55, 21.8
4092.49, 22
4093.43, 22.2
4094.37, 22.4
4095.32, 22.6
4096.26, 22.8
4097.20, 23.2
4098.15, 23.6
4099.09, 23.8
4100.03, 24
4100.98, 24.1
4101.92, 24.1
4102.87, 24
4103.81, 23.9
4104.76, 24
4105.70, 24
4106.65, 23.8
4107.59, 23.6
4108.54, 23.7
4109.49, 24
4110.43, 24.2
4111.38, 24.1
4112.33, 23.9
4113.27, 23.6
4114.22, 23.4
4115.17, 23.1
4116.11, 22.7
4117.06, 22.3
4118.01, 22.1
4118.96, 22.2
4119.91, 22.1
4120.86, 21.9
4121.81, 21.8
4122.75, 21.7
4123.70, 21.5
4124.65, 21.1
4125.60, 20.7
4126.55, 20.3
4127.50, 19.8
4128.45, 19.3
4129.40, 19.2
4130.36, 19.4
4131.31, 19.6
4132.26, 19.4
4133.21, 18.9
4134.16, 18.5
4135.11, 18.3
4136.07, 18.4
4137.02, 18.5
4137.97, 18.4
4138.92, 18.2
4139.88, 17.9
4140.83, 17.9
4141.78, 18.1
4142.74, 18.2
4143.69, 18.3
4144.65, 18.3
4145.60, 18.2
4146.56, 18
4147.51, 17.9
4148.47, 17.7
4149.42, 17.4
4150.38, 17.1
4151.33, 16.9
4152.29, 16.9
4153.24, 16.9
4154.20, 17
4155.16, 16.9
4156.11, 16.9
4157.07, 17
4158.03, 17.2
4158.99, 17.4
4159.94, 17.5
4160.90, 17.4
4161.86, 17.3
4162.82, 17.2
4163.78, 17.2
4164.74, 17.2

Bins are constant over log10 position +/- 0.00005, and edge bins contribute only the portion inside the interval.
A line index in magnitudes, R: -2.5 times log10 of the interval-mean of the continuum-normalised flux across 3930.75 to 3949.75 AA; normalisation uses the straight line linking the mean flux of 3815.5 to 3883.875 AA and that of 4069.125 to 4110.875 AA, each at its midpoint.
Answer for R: 0.10 mag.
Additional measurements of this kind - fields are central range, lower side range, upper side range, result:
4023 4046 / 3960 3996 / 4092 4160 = 0.16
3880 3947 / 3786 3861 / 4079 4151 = 0.04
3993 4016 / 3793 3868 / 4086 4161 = 0.12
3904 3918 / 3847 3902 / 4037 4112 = 0.06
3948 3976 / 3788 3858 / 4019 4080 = -0.09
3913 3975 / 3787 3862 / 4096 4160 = 0.05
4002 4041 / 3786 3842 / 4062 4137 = 0.16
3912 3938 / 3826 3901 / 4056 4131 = 0.12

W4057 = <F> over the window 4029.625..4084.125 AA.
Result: 18.6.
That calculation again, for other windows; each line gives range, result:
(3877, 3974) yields 22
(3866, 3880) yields 23.7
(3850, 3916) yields 23.3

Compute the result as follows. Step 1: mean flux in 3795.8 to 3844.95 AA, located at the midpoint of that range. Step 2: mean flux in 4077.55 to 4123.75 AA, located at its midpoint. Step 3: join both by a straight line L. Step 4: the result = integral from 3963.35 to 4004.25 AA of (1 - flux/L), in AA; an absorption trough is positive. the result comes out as 2.3 AA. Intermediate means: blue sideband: 23.5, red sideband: 22.2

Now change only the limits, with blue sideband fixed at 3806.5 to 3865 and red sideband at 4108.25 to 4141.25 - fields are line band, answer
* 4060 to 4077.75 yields 2.3 AA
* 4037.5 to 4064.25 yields 4.1 AA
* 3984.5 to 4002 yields 1.4 AA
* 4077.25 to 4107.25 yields -0.9 AA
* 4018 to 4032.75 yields 2.2 AA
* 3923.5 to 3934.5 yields 1.3 AA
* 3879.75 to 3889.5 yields -0.6 AA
